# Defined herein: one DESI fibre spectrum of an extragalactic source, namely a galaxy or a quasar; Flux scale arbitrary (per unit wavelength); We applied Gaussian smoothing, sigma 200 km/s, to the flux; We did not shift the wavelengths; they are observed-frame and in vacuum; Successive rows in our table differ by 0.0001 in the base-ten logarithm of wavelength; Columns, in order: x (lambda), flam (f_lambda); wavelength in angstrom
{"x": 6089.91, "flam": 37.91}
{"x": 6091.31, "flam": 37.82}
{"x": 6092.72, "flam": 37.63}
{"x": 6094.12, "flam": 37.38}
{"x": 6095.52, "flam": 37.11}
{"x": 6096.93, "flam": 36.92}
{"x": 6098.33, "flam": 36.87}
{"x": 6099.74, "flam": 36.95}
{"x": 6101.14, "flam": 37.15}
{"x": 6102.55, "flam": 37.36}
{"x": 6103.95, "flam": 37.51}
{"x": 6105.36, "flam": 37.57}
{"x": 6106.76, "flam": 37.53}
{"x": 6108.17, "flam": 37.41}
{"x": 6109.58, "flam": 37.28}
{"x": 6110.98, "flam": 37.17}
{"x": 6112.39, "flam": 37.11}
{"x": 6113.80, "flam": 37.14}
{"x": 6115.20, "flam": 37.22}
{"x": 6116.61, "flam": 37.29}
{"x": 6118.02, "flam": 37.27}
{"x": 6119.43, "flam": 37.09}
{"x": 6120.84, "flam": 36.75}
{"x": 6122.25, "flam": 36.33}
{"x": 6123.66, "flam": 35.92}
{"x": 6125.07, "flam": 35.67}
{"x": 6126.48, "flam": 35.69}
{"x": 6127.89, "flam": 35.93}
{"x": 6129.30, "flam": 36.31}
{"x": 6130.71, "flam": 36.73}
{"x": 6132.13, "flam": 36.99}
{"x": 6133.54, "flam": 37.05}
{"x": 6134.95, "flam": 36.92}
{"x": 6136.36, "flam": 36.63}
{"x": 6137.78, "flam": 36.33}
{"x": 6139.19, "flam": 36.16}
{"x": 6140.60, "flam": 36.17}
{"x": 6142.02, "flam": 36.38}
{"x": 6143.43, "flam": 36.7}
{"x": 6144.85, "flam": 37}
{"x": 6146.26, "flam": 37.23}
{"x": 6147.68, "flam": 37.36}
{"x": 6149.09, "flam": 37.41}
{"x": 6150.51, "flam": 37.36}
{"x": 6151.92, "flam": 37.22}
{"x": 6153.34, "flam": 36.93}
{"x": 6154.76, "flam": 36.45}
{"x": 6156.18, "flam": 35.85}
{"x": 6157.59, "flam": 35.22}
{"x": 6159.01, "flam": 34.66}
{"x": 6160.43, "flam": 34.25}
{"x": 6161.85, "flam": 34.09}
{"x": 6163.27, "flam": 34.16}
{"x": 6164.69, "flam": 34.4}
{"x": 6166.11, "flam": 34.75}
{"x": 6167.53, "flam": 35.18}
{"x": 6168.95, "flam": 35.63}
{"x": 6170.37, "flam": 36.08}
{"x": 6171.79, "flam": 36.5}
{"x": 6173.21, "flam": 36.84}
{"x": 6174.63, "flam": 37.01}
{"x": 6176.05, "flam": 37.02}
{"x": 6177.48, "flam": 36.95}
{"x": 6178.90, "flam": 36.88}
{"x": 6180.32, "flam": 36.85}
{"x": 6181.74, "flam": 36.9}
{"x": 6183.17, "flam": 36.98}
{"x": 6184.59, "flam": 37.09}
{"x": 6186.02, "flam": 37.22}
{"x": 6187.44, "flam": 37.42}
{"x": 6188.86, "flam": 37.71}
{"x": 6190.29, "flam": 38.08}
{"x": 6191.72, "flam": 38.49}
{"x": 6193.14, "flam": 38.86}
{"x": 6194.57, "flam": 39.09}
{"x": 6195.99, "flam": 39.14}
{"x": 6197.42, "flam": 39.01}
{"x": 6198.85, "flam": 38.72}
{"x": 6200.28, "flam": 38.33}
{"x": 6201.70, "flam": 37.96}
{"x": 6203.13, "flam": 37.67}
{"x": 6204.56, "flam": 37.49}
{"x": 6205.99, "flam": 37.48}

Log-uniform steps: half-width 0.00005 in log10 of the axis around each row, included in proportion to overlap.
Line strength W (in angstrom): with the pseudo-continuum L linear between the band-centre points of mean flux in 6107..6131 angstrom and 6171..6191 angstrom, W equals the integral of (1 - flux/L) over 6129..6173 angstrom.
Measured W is 0.9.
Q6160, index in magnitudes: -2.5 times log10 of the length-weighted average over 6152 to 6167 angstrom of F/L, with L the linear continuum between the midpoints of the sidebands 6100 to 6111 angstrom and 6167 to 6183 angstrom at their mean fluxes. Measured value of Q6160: 0.048 mag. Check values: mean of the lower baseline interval 37.4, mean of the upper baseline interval 36.6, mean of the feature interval 35.1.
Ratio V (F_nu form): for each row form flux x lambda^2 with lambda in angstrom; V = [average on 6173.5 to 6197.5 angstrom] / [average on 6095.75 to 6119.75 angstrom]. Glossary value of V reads 1.0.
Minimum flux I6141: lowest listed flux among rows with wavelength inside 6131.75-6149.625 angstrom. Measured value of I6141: 36.16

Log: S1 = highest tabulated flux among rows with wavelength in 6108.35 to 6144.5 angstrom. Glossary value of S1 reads 37.29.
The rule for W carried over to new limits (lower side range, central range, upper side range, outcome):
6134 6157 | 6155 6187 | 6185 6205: 1.3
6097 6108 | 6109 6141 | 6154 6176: 0.0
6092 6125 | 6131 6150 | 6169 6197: 0.2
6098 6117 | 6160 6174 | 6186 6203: 1.0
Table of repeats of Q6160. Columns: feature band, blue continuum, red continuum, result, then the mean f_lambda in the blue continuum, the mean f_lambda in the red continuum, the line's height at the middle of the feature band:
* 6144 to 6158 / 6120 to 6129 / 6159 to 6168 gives -0.057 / 36.1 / 34.4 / 35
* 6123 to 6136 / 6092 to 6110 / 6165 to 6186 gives 0.017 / 37.3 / 36.5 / 37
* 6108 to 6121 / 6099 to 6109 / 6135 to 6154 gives 0.001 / 37.3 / 36.8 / 37.2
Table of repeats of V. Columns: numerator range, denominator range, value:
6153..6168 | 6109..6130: 0.97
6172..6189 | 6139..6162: 1.03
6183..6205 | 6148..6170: 1.08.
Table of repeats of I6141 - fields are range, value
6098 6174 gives 34.09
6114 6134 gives 35.67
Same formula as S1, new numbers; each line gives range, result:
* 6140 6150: 37.41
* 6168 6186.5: 37.22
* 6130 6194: 38.86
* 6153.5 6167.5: 36.45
